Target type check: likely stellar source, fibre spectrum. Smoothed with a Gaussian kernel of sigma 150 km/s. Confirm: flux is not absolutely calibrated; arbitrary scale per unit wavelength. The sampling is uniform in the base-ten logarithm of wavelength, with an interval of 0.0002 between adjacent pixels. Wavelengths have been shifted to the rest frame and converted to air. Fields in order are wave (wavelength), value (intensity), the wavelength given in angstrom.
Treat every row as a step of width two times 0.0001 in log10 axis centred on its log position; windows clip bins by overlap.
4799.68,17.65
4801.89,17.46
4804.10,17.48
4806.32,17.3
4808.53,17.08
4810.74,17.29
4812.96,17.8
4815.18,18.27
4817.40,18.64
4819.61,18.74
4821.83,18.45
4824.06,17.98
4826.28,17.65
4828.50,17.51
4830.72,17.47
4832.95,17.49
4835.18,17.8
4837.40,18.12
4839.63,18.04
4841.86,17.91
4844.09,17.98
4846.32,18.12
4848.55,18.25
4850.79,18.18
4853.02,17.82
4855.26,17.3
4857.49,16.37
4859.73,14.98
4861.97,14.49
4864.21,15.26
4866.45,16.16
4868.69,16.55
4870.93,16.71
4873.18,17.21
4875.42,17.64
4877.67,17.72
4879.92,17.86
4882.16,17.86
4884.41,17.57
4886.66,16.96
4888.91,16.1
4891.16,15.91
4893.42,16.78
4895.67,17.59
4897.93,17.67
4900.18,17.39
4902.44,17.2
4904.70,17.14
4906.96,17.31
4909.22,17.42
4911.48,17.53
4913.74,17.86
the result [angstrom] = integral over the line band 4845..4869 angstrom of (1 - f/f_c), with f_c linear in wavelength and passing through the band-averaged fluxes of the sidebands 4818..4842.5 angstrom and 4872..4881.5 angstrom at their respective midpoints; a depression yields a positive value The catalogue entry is 1.43 angstrom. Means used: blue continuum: 17.9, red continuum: 17.6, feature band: 16.7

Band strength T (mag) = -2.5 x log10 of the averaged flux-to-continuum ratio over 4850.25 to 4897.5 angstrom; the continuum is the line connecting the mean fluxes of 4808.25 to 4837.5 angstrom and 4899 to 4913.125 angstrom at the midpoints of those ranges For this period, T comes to 0.05 mag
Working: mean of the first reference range 17.9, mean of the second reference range 17.4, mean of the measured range 16.8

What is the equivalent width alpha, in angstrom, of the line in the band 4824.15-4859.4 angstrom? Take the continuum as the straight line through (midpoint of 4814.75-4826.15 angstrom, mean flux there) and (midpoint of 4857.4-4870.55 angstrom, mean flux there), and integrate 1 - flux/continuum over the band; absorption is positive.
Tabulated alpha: -1.4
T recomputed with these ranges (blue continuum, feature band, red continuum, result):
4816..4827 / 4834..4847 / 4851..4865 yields -0.05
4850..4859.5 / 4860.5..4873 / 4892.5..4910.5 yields 0.09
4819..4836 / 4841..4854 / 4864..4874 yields -0.05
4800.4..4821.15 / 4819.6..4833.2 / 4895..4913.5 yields -0.01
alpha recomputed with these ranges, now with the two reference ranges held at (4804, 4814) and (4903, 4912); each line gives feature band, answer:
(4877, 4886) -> -0.2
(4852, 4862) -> 0.6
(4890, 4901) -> 0.2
